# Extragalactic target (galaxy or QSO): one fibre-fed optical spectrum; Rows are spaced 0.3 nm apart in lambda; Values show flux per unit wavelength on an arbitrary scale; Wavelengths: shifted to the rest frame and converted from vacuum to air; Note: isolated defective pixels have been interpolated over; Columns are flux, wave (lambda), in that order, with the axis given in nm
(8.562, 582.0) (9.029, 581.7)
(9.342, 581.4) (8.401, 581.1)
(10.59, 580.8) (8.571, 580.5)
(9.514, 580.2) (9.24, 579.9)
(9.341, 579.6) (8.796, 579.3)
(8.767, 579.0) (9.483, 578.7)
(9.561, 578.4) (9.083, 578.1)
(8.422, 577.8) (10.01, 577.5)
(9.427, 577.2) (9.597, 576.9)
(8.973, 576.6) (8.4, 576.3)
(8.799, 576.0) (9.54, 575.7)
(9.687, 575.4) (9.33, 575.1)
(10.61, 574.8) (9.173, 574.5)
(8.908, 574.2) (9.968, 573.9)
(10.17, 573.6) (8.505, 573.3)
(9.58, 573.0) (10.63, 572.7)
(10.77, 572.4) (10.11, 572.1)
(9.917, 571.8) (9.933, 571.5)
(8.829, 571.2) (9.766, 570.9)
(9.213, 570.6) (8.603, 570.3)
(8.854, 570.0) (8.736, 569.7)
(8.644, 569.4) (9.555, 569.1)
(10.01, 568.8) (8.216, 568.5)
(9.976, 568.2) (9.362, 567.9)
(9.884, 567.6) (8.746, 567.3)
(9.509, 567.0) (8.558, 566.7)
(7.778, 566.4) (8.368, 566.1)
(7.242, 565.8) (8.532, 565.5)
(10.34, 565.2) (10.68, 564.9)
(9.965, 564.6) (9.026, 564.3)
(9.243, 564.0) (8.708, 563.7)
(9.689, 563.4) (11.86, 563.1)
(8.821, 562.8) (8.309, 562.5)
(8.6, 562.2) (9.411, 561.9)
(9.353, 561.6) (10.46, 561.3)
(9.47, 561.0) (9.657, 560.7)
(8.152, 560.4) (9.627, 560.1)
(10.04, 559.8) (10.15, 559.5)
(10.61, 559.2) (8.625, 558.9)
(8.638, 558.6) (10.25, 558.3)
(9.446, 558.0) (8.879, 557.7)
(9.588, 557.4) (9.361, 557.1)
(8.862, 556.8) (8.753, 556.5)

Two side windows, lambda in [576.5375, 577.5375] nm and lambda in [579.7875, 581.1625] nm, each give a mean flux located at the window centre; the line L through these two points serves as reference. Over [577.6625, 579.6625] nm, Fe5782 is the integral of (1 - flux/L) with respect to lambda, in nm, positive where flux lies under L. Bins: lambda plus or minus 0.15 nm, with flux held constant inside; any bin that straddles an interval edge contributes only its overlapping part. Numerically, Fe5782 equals 0.07 nm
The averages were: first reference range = 9.49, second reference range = 9.32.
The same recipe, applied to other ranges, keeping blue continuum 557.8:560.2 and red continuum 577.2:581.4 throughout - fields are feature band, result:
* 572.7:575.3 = -0.072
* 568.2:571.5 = 0.105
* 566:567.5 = 0.134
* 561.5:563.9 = 0.059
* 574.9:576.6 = 0.023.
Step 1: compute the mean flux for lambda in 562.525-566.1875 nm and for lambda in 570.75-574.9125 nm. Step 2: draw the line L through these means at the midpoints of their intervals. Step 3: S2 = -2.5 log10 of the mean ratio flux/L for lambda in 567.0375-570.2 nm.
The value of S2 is 0.04 mag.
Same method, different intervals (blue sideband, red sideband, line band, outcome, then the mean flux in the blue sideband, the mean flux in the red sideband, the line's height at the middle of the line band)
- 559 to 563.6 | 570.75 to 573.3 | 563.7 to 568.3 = 0.07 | 9.59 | 9.86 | 9.71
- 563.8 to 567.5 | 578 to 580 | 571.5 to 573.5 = -0.09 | 9.01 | 9.18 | 9.1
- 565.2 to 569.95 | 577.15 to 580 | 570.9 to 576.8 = -0.06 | 8.92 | 9.21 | 9.08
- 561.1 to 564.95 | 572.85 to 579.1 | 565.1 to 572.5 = 0.03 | 9.52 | 9.34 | 9.44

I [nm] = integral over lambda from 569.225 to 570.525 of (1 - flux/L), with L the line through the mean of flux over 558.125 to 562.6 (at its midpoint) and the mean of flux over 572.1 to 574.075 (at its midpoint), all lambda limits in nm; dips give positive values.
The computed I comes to 0.14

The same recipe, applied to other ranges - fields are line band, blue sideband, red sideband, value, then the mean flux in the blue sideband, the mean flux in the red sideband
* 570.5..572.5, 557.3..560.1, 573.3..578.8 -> -0.08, 9.58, 9.37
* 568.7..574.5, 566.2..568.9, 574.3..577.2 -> -0.18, 9.09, 9.34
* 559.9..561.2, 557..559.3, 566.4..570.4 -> 0.00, 9.4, 9.08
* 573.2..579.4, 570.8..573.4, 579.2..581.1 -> 0.15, 9.81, 9.28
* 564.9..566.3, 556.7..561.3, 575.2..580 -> 0.08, 9.46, 9.2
